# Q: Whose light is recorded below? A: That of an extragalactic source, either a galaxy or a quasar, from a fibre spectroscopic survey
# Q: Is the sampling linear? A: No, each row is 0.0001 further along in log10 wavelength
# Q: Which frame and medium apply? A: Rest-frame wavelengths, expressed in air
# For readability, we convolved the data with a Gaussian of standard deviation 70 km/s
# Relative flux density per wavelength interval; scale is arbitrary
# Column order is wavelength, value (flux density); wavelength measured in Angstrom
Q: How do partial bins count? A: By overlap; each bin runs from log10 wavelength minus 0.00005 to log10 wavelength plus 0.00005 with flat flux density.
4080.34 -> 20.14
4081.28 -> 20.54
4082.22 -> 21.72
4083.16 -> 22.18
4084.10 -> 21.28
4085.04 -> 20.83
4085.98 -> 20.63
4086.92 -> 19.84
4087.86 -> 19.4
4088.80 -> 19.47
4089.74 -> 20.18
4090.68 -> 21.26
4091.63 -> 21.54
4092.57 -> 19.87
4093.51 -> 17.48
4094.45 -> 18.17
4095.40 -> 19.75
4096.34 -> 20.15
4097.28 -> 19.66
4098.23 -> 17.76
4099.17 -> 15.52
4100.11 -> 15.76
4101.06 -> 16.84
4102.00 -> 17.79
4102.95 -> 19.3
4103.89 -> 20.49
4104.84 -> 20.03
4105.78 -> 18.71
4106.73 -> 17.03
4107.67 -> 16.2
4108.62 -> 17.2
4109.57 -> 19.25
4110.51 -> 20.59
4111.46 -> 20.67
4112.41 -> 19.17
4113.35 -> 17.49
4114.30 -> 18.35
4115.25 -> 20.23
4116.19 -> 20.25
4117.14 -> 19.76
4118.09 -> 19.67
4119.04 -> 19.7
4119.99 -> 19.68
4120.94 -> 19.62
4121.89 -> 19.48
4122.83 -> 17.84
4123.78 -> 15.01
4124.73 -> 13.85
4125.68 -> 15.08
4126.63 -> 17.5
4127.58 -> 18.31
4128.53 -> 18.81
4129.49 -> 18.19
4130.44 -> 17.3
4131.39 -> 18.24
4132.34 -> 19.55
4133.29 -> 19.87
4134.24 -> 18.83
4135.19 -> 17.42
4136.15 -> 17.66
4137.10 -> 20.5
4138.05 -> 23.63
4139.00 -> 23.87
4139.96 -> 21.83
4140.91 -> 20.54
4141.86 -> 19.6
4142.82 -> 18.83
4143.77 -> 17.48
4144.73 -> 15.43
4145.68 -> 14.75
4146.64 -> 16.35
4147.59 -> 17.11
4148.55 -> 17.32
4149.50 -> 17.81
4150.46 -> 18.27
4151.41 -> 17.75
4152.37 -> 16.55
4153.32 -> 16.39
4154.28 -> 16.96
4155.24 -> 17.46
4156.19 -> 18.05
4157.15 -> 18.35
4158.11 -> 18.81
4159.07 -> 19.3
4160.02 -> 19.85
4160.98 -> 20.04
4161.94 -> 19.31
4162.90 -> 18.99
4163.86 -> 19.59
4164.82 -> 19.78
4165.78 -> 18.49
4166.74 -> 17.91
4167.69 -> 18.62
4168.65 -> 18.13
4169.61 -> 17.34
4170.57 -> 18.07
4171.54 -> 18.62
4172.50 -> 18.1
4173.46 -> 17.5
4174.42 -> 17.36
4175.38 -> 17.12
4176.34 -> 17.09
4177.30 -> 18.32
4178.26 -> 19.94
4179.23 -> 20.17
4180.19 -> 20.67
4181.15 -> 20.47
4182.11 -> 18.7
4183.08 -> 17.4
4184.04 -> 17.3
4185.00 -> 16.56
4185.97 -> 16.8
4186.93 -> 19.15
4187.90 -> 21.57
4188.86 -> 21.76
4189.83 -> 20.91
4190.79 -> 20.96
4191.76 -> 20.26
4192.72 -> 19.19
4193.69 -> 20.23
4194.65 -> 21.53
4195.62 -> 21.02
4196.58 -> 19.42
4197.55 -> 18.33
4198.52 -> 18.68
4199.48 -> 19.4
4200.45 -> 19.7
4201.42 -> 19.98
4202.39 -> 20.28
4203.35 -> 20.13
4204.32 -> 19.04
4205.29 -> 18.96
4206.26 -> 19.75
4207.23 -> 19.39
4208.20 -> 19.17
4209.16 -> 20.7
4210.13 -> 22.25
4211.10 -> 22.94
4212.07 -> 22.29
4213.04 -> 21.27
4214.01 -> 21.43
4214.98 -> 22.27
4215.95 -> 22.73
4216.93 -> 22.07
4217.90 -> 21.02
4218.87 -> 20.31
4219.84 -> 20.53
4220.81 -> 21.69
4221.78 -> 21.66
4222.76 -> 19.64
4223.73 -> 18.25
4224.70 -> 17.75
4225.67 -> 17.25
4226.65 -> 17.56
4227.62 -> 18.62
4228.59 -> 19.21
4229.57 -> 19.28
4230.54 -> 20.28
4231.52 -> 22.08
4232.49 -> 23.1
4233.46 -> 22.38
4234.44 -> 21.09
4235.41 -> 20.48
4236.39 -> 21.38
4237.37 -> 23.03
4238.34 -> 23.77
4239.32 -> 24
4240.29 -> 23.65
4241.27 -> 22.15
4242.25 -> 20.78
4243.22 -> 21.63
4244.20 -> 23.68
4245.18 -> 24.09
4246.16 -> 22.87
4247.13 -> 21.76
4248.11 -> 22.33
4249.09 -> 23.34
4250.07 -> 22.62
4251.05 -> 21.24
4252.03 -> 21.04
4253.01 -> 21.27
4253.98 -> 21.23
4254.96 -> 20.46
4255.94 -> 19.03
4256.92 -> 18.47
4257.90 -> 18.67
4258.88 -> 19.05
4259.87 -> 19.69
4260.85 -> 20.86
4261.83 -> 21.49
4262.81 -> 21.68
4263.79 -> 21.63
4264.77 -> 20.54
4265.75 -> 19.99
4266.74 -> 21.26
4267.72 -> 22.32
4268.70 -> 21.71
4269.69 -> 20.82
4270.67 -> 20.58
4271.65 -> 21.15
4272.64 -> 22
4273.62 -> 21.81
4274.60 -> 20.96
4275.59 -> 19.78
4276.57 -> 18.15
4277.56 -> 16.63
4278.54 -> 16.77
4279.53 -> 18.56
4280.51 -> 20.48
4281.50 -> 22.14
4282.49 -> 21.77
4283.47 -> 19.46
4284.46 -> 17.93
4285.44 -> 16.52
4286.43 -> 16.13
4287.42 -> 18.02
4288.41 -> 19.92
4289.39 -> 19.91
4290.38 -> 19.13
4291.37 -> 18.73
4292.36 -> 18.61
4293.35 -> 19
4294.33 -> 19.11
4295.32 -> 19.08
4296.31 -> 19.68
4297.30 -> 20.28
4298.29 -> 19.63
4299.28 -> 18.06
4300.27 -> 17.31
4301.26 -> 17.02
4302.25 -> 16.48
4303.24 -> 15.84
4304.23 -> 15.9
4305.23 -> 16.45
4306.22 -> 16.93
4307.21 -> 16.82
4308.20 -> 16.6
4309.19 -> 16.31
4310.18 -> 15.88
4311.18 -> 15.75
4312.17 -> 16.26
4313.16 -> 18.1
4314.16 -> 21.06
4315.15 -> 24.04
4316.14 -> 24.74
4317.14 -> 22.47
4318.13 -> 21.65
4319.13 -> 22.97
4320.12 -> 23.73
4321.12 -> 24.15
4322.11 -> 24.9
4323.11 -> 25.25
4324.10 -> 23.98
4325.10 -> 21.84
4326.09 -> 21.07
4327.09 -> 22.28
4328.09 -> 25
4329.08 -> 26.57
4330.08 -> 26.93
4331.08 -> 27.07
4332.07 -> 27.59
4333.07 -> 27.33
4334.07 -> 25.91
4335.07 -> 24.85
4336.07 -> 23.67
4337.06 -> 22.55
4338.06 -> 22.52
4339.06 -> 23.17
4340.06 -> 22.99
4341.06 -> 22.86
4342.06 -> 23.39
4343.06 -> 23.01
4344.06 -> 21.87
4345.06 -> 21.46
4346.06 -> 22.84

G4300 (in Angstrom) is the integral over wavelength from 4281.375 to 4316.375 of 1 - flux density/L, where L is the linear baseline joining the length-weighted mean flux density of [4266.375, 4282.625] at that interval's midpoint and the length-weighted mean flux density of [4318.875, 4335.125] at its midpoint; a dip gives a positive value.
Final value 6.3 Angstrom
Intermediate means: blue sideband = 20.4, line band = 18.4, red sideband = 24.8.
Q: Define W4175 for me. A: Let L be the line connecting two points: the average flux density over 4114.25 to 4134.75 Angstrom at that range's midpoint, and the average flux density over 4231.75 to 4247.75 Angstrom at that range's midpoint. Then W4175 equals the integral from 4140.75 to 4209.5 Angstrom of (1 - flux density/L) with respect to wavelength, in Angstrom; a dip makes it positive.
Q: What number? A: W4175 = 5.0 Angstrom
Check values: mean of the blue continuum 18.4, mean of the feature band 18.8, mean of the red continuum 22.5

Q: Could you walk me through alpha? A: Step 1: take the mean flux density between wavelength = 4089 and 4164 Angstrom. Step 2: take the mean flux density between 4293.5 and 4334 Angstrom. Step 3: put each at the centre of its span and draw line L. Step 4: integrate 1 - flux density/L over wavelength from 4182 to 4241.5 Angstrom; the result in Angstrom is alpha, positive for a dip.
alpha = -2.3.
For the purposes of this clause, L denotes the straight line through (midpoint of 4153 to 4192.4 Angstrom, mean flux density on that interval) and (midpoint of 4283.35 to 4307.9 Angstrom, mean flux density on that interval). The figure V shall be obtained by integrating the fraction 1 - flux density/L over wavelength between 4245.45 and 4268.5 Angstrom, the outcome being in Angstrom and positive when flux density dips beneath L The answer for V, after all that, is -3.5 Angstrom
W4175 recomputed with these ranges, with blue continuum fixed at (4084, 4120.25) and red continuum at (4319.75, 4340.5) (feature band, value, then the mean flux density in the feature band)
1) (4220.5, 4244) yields 1.36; 20.9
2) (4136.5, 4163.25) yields 2.16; 18.6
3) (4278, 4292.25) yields 2.71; 18.9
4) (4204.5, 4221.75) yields 0.51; 21.1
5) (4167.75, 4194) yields 2.64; 18.9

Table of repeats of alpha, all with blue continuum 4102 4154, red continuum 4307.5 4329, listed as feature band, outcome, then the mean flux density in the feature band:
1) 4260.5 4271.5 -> -0.3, 21.2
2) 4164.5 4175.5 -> 0.6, 18.1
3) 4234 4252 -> -1.9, 22.4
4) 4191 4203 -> -0.2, 19.9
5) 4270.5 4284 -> 0.5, 20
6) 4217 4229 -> 0.2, 19.6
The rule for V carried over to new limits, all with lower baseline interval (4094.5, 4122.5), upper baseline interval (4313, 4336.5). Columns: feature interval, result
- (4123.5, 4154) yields 2.2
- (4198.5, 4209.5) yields 0.8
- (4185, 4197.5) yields 0.5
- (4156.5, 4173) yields 1.2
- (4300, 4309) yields 2.7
